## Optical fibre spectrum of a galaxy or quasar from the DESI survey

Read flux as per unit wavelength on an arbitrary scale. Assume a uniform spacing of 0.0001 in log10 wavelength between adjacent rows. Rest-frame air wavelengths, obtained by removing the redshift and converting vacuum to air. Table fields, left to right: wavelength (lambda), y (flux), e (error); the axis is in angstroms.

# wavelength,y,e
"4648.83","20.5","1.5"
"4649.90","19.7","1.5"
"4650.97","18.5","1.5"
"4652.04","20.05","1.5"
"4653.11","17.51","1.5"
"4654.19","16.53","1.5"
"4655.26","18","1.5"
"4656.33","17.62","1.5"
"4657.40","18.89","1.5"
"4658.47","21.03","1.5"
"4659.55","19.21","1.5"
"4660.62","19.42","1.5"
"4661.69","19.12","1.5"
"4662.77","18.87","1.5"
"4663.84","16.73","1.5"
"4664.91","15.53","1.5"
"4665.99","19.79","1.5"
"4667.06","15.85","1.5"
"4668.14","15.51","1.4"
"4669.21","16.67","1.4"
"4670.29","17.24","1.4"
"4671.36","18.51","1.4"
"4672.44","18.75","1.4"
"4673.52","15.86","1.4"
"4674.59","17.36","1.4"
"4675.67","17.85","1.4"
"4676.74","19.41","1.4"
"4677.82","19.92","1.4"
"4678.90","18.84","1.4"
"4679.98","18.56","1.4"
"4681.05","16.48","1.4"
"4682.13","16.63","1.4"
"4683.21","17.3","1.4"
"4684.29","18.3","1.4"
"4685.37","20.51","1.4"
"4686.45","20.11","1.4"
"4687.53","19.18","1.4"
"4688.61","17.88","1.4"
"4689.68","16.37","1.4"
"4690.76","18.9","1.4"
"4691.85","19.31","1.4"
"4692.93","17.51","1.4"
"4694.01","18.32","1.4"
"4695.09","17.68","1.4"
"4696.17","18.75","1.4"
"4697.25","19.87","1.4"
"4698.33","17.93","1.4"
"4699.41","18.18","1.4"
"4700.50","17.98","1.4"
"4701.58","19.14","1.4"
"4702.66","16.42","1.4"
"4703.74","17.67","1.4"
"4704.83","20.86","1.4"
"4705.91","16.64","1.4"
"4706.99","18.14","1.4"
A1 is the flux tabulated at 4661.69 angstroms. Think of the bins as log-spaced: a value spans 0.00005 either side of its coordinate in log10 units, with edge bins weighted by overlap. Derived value 19.12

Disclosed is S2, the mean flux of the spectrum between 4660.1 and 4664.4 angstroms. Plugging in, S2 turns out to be 18.5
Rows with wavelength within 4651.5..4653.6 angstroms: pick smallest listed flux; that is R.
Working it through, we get 17.51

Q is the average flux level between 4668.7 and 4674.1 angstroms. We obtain 17.4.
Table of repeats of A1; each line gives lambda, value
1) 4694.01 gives 18.32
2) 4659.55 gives 19.21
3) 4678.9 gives 18.84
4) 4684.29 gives 18.3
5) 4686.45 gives 20.11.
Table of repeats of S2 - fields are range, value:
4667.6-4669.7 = 16.1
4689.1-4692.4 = 18.2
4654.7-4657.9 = 18.2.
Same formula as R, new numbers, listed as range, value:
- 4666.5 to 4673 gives 15.51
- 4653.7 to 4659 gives 16.53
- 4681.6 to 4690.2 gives 16.37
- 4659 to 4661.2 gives 19.21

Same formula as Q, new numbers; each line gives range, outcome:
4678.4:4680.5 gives 18.7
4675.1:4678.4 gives 19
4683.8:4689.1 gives 19.2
